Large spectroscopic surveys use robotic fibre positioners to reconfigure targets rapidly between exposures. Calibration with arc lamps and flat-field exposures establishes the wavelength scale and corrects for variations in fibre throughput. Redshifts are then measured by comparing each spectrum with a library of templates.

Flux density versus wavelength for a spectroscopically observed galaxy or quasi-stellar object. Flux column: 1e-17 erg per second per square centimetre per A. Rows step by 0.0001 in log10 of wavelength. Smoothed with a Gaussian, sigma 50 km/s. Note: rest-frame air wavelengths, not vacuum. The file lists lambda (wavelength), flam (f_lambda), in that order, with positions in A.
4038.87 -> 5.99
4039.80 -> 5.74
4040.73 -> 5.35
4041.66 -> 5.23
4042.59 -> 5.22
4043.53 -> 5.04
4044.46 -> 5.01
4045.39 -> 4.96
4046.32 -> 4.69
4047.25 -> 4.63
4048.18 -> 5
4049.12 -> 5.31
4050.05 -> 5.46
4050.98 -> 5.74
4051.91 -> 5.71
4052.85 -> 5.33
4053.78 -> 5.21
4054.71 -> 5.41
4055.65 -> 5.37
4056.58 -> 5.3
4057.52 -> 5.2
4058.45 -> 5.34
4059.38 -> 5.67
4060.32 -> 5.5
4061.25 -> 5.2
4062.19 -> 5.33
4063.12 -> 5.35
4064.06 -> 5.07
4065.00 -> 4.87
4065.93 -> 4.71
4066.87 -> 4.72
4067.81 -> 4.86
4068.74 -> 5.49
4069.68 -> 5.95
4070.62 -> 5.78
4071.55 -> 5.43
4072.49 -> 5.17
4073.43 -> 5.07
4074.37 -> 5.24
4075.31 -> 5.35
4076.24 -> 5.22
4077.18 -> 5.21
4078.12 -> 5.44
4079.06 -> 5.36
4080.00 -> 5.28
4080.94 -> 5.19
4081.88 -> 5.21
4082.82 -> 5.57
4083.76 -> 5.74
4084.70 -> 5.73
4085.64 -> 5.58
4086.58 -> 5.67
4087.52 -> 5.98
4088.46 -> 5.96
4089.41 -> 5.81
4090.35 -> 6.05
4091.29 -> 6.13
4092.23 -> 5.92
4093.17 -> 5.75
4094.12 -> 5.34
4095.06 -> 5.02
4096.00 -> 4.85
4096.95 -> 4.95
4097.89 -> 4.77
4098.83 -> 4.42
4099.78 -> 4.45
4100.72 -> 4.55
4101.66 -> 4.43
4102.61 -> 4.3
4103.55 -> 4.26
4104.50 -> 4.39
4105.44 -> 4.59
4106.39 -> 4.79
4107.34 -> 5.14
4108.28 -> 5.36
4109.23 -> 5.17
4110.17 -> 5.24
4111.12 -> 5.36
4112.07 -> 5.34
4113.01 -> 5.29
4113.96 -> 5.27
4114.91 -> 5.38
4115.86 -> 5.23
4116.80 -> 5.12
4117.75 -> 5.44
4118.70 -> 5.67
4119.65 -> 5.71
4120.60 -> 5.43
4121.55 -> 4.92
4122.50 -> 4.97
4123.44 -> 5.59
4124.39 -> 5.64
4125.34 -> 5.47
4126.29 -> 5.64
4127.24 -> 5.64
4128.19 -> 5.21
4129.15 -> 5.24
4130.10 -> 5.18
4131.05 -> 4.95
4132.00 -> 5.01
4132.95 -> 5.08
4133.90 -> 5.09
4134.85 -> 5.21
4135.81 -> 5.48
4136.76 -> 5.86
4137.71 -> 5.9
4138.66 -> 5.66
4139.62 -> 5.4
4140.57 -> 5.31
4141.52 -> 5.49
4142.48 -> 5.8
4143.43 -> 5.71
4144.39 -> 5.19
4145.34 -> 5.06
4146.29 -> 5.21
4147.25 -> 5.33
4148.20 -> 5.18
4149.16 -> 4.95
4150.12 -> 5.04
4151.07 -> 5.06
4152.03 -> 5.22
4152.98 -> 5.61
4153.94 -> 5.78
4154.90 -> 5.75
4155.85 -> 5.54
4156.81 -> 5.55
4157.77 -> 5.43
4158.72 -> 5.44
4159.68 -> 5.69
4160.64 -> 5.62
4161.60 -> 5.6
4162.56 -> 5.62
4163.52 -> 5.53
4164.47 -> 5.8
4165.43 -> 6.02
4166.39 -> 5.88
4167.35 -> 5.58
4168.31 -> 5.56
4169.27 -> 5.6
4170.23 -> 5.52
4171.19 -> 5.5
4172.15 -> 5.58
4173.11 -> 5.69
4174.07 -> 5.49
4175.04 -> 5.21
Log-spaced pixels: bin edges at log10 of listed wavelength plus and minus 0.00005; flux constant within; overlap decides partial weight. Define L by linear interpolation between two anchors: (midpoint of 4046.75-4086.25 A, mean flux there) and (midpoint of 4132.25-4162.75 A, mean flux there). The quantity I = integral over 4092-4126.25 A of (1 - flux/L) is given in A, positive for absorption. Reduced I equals 1.76 A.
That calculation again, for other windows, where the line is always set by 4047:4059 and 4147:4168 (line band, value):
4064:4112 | 1.5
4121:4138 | 0.4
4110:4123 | 0.3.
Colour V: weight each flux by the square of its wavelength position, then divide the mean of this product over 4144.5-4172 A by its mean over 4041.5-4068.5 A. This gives 1.11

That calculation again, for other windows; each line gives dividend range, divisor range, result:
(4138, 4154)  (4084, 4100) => 1.01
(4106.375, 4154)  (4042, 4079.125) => 1.05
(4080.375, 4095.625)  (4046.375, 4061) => 1.08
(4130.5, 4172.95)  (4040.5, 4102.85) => 1.08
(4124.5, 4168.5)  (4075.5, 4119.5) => 1.06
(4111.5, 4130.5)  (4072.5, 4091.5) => 0.99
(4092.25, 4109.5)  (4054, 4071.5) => 0.93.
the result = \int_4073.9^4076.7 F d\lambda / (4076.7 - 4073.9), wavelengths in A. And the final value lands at 5.28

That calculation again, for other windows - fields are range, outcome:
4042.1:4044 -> 5.11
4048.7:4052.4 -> 5.56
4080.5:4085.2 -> 5.49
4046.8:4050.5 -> 5.1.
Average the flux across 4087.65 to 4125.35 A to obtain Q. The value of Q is 5.19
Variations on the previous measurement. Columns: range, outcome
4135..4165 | 5.48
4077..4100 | 5.43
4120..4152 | 5.33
